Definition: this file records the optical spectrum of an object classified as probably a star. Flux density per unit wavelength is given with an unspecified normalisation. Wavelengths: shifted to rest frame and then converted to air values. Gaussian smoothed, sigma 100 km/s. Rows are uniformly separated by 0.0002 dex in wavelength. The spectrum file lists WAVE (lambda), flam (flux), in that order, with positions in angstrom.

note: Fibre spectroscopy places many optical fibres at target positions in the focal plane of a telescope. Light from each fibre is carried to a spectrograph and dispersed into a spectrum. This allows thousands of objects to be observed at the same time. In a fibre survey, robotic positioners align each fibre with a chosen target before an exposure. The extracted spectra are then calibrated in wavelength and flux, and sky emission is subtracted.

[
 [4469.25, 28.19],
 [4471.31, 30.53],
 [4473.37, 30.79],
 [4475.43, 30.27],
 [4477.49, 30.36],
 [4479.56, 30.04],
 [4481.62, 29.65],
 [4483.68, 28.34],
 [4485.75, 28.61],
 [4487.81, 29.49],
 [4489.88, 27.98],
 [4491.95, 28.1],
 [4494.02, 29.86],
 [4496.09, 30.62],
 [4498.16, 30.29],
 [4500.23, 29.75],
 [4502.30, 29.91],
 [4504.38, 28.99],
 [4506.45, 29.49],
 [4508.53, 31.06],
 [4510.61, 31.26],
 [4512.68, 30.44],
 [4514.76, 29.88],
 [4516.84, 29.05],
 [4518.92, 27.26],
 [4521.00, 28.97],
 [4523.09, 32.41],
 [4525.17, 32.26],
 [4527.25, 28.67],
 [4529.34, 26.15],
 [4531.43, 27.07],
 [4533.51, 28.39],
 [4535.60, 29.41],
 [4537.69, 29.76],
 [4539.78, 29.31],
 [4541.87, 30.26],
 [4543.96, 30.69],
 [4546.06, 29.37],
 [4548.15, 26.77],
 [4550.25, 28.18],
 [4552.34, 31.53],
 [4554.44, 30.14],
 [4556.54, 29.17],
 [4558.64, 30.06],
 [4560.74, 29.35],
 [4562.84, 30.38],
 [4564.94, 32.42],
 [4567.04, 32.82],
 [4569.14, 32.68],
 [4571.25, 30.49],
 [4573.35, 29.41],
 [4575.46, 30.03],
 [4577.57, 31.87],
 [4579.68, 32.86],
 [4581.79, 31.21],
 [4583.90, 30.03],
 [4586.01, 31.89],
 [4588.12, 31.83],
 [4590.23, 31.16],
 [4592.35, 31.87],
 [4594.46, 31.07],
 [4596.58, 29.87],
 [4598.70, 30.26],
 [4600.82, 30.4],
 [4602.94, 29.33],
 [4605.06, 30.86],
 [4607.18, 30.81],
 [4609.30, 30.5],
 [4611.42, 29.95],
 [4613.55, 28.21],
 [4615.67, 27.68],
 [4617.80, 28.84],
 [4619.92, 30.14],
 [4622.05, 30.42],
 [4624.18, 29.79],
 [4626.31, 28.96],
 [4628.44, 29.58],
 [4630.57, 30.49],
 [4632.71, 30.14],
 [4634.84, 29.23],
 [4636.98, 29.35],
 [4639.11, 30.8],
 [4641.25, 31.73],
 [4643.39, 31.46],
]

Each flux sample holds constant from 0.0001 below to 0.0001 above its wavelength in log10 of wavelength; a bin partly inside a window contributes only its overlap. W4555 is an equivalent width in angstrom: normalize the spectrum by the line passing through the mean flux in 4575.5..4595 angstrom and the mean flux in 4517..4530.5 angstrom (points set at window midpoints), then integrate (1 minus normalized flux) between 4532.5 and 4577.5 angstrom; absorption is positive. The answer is 0.5 angstrom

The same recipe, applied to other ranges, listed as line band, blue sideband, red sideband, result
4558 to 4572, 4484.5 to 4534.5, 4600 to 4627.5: -0.8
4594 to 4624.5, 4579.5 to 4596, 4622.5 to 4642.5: 0.9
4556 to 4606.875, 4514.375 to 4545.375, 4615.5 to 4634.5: -2.5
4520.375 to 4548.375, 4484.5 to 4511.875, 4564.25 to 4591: 1.0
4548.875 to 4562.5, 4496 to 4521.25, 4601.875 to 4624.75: 0.0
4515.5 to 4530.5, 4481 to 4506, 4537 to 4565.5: 0.1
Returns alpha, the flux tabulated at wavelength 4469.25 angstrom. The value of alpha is 28.19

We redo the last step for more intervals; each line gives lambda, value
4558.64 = 30.06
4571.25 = 30.49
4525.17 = 32.26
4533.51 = 28.39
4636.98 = 29.35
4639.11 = 30.8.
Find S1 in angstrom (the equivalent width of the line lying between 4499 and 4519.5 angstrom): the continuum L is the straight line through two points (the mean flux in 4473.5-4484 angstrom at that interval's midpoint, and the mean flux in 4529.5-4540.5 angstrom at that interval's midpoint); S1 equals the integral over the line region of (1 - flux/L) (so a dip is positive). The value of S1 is -0.41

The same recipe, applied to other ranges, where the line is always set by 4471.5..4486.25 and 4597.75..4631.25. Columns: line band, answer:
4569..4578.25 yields -0.3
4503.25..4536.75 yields 0.4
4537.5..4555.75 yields 0.1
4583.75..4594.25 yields -0.6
